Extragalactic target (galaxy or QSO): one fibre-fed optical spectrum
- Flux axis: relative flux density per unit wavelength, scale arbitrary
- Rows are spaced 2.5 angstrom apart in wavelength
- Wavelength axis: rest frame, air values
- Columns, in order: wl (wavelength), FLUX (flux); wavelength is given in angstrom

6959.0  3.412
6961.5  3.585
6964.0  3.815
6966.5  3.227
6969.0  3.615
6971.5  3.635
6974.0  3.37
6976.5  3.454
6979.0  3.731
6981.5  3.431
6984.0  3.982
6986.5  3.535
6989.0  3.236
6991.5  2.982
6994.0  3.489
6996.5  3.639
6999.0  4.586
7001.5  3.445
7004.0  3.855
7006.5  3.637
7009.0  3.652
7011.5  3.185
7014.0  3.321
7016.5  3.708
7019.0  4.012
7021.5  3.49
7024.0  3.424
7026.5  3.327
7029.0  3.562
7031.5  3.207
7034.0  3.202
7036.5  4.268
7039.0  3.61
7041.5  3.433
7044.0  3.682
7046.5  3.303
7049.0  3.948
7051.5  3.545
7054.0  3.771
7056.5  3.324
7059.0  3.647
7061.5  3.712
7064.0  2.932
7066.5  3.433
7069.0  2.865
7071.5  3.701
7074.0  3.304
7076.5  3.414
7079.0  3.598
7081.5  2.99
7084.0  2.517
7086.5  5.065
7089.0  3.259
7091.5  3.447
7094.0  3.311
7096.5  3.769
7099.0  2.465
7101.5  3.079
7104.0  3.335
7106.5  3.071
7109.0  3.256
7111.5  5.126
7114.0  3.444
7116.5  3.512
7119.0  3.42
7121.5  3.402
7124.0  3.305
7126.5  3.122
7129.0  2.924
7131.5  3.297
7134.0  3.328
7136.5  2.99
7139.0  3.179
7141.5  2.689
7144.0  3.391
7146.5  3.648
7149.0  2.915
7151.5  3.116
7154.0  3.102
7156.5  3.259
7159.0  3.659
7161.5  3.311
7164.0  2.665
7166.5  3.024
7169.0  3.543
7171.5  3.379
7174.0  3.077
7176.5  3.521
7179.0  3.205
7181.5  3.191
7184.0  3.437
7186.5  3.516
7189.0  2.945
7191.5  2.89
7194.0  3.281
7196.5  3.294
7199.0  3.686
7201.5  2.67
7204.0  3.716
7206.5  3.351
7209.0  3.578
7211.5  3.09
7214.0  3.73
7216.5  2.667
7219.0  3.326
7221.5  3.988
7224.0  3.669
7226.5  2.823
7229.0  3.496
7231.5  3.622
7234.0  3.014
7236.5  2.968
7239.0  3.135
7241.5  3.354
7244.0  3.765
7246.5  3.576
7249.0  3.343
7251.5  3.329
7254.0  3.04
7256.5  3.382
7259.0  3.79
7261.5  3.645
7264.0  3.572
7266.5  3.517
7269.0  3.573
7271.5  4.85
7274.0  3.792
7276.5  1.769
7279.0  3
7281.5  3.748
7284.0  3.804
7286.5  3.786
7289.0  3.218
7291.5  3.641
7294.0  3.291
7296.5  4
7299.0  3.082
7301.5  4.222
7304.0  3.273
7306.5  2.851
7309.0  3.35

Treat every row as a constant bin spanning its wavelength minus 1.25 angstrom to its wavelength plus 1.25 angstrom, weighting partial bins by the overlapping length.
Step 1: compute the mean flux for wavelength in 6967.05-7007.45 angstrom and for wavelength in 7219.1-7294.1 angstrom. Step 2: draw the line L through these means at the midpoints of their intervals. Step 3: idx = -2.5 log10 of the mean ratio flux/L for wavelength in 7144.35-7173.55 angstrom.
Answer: 0.085 mag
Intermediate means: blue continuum 3.59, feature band 3.24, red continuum 3.45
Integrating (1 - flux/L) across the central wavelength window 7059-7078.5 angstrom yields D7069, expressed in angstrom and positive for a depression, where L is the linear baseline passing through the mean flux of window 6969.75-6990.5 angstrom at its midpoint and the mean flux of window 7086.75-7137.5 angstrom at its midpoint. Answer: 0.4 angstrom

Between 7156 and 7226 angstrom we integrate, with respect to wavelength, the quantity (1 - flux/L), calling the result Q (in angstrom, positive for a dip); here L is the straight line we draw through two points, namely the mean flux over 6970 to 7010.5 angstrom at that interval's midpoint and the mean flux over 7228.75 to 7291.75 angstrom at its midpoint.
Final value 3.6 angstrom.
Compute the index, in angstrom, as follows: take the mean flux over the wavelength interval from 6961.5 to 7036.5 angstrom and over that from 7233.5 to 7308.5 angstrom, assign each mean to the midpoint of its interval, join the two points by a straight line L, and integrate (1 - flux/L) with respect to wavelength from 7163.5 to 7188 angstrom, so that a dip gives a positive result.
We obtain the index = 1.5 angstrom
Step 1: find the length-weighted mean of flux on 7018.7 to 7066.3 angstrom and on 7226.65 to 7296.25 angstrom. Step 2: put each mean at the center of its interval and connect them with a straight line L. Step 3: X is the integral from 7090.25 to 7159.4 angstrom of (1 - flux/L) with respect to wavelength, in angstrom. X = 3.94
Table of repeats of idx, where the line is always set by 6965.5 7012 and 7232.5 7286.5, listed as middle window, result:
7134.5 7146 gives 0.12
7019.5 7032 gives 0.03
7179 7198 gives 0.08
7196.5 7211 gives 0.03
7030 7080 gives 0.01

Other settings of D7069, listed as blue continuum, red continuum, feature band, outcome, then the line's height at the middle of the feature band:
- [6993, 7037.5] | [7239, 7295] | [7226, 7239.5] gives 1.2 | 3.5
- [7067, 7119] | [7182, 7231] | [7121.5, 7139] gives 1.1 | 3.39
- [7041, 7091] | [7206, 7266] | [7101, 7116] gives -0.5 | 3.45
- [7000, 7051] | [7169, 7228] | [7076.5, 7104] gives 1.0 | 3.47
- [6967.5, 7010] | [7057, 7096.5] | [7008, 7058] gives -0.5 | 3.51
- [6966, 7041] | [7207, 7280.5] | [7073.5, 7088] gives 0.1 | 3.51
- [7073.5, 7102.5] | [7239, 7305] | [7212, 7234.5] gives 0.6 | 3.47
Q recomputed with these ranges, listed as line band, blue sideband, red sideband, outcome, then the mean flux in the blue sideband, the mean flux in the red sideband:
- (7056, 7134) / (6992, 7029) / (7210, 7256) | 2.60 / 3.61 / 3.33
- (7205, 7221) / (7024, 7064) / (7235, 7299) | 0.71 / 3.54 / 3.47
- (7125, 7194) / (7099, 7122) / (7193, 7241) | 4.03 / 3.46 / 3.32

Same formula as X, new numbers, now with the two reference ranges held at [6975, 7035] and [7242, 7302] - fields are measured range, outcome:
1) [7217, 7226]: 0.0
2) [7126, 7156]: 3.3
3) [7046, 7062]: -0.3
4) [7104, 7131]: 0.7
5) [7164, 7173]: 0.8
